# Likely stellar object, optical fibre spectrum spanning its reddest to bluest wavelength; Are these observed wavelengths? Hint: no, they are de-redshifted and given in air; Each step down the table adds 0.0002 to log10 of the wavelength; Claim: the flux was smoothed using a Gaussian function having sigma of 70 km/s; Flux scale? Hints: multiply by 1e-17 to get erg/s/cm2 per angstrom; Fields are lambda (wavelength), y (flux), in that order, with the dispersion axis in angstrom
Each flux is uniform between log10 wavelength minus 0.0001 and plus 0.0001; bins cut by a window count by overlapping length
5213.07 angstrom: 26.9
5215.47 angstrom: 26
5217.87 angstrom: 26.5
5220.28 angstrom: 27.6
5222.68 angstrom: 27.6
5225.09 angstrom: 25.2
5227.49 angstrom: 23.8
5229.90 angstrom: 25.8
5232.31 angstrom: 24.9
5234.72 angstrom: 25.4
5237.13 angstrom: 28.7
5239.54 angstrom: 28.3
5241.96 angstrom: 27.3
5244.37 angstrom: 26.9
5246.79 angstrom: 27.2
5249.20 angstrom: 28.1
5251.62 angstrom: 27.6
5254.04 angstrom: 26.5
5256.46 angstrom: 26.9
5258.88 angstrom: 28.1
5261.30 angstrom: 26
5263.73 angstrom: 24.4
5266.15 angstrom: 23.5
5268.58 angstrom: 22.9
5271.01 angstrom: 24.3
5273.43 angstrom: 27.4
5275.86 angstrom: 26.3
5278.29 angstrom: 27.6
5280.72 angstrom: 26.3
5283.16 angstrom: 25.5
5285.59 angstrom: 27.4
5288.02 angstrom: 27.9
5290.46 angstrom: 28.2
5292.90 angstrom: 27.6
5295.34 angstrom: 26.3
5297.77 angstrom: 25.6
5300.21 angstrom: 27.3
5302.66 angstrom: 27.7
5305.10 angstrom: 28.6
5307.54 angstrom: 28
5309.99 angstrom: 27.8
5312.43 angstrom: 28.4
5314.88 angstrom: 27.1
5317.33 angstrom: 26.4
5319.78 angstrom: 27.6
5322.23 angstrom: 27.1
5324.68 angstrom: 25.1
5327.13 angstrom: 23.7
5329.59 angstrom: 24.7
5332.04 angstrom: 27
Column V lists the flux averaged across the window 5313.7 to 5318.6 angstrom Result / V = 26.7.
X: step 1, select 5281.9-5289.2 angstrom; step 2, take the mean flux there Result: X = 26.9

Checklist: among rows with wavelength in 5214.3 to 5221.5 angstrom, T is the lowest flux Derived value 26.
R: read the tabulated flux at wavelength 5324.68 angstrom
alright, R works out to 25.1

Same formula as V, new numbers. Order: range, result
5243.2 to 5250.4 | 27.4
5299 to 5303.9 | 27.5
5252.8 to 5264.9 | 26.4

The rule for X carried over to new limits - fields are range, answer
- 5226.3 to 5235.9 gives 25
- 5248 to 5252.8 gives 27.8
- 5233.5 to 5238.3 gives 27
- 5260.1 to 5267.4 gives 24.6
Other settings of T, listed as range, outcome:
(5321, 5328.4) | 23.7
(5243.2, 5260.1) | 26.5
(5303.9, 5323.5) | 26.4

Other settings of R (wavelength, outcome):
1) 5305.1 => 28.6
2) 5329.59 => 24.7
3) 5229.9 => 25.8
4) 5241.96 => 27.3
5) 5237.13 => 28.7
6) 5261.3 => 26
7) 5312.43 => 28.4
